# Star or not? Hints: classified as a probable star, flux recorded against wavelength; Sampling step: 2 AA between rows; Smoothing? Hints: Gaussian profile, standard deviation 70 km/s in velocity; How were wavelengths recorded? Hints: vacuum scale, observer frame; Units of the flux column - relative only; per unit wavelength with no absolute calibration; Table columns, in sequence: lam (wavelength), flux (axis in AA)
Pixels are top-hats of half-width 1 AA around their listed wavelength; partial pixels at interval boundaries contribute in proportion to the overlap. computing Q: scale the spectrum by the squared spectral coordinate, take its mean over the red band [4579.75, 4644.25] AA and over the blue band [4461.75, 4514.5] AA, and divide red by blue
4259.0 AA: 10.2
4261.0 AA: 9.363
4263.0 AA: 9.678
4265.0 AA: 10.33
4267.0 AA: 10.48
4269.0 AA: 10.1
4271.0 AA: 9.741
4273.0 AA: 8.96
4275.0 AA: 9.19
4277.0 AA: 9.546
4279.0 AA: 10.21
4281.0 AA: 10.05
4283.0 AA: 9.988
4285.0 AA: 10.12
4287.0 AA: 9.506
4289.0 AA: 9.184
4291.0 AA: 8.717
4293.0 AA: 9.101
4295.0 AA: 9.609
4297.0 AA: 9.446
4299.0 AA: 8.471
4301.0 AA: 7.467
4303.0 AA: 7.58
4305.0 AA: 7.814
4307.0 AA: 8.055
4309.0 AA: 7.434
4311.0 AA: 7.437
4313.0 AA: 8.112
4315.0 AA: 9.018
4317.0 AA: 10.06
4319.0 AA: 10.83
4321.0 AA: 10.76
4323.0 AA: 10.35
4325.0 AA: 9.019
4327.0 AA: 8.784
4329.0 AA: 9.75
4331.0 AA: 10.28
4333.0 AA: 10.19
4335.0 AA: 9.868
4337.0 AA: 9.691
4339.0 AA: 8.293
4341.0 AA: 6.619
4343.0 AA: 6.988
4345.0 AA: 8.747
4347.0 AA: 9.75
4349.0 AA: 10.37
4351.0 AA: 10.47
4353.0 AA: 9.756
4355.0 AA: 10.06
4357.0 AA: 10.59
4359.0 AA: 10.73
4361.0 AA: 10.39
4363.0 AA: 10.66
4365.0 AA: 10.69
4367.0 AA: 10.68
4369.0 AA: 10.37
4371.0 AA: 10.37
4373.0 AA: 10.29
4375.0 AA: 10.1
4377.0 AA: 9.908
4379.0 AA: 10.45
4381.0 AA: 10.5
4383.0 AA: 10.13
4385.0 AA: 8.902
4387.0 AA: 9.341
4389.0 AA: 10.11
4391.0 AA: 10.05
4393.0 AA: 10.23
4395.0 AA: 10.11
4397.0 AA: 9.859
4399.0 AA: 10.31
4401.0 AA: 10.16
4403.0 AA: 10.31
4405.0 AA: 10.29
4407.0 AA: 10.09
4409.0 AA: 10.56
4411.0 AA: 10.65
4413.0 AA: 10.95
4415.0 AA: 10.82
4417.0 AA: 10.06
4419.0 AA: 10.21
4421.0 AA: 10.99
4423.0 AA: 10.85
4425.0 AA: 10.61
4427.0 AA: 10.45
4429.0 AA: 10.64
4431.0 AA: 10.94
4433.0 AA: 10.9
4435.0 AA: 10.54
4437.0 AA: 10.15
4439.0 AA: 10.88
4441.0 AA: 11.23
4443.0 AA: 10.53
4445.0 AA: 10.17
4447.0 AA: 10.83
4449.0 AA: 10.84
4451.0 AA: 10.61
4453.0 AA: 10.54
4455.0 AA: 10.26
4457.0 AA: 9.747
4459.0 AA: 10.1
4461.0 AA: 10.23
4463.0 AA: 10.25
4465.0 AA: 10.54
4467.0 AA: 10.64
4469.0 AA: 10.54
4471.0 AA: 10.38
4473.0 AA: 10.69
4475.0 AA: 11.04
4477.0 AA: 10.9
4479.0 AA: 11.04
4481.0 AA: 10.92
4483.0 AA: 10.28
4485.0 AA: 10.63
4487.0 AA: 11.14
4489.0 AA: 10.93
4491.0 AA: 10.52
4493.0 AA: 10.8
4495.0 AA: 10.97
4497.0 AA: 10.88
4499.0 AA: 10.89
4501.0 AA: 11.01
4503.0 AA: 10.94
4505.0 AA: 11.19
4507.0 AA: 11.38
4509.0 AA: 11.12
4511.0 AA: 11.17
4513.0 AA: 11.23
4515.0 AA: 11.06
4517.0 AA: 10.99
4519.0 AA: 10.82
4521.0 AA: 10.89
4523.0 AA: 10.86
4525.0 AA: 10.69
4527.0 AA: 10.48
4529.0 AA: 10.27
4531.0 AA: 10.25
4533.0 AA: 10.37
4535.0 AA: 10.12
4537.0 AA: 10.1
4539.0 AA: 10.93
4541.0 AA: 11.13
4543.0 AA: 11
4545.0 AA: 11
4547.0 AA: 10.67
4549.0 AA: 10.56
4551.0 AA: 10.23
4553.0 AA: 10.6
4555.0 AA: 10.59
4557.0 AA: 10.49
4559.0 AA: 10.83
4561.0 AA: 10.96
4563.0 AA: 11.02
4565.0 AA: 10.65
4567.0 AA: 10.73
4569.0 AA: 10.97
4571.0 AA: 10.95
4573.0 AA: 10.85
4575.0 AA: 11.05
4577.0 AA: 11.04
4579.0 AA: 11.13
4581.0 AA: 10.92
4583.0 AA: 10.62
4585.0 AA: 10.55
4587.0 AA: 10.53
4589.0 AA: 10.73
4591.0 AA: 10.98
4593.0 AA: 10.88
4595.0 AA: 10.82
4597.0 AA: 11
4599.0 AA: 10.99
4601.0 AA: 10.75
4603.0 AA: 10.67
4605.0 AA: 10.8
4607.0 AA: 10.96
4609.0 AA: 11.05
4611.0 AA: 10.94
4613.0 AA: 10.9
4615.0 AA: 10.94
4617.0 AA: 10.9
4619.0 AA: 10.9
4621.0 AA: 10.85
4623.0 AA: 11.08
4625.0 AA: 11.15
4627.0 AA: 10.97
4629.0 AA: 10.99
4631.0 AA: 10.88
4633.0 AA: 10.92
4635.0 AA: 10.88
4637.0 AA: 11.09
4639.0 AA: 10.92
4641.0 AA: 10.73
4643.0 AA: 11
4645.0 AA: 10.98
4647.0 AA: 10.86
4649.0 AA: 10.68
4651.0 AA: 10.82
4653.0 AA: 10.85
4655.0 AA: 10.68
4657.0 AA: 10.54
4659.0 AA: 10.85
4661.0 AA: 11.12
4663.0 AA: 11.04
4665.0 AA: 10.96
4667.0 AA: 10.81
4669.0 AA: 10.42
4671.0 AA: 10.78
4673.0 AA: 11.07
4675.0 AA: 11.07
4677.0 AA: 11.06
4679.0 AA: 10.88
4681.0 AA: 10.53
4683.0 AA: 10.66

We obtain 1.06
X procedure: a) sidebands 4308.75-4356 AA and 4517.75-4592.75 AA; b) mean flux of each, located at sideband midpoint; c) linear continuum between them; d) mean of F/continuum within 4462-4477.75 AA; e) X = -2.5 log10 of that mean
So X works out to -0.05 mag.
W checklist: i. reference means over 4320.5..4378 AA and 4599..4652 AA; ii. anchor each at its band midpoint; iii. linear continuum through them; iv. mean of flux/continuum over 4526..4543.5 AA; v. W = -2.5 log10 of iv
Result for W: 0.00 mag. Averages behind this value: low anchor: 9.8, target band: 10.5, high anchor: 10.9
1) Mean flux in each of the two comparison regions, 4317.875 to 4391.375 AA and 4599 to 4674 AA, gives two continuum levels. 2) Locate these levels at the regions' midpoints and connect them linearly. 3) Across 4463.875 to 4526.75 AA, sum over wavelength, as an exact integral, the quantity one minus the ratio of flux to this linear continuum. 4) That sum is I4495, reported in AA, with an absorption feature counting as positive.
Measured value -3.0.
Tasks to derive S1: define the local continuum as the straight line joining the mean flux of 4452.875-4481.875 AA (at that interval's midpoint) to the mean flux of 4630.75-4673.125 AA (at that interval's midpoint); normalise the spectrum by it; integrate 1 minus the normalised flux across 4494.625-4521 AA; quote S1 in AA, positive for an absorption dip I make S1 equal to -1.1 AA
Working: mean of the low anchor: 10.5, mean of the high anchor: 10.9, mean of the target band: 11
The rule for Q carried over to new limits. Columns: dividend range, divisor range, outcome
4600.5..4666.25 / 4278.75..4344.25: 1.39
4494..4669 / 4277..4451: 1.21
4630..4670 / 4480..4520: 1.06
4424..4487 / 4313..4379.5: 1.13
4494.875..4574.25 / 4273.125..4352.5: 1.30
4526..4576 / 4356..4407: 1.13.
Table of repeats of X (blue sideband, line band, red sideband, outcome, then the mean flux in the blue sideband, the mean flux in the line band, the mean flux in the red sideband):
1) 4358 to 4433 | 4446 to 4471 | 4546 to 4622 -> 0.01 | 10.4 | 10.4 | 10.8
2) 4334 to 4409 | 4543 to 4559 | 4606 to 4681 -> -0.01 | 9.91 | 10.6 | 10.9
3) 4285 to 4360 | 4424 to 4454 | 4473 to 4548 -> -0.05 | 9.17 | 10.7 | 10.8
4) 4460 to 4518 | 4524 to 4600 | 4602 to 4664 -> 0.01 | 10.8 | 10.7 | 10.9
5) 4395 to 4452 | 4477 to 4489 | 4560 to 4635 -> -0.02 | 10.5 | 10.8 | 10.9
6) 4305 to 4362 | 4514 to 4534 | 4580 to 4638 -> -0.03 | 9.34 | 10.7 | 10.9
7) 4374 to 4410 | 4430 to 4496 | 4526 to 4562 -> -0.03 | 10.1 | 10.6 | 10.6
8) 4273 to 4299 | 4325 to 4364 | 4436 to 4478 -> 0.03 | 9.49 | 9.56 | 10.5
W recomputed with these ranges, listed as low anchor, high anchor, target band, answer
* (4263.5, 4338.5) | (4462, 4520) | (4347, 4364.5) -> -0.06 mag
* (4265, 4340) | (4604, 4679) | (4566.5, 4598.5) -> -0.02 mag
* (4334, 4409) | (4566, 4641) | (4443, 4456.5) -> -0.03 mag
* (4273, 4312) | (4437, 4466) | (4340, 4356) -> 0.04 mag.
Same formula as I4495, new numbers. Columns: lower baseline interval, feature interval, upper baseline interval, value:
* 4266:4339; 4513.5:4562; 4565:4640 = -0.55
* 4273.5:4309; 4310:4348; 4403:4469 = 0.89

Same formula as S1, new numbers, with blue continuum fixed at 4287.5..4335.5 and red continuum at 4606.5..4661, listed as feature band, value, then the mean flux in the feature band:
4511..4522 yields -0.8 AA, 11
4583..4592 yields 0.0 AA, 10.7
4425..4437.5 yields -1.1 AA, 10.6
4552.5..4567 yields -0.4 AA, 10.7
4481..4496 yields -1.0 AA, 10.8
